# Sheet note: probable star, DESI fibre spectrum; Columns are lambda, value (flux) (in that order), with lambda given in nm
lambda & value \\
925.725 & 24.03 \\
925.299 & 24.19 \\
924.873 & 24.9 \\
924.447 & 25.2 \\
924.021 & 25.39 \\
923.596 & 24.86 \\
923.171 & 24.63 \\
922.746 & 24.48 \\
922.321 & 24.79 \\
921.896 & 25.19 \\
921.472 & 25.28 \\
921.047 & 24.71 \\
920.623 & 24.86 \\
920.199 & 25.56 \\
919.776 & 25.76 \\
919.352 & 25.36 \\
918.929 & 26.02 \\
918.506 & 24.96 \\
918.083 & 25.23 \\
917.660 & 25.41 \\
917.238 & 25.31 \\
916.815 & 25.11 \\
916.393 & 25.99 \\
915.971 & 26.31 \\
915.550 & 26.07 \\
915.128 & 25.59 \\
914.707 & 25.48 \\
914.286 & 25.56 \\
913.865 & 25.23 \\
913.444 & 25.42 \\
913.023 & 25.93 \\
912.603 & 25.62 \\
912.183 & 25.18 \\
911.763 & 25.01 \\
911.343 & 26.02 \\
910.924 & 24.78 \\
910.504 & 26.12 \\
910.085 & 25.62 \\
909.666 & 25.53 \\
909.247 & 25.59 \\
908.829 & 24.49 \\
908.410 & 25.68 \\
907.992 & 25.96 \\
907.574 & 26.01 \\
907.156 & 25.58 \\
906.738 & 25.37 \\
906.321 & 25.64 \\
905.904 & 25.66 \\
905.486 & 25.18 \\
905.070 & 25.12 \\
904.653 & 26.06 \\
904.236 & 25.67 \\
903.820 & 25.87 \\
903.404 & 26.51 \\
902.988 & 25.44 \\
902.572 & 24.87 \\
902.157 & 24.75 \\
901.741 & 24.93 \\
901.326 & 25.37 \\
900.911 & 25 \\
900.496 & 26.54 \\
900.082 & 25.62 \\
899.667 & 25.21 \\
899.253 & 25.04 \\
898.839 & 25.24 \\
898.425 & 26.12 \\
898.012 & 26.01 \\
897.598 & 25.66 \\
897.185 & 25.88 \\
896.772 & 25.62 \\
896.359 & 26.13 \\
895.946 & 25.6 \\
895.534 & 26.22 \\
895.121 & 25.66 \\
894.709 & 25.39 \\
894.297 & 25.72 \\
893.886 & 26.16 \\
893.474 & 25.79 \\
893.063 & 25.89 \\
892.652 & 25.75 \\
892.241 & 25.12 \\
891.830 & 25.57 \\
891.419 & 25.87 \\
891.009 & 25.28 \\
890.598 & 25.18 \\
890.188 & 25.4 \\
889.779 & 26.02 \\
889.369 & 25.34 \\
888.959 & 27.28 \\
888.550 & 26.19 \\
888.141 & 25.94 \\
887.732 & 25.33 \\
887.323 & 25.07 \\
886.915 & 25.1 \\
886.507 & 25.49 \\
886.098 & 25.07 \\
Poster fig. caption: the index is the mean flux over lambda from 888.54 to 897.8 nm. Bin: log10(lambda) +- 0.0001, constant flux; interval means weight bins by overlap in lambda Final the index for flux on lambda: 25.8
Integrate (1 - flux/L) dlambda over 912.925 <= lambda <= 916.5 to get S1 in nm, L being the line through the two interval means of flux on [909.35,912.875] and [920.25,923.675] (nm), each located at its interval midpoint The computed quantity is -0.06 nm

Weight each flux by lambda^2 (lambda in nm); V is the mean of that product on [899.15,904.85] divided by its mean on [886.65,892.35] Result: 1.02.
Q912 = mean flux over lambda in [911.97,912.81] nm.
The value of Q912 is 25.4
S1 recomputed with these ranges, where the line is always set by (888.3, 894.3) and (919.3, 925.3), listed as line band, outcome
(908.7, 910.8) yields -0.012 nm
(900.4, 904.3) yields 0.008 nm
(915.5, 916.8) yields -0.041 nm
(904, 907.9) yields -0.028 nm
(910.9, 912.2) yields -0.002 nm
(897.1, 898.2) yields -0.010 nm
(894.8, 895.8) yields -0.007 nm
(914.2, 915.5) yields -0.021 nm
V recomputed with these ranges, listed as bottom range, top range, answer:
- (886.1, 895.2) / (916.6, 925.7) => 1.05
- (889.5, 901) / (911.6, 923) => 1.04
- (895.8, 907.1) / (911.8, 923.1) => 1.03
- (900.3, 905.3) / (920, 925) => 1.02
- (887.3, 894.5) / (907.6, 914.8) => 1.04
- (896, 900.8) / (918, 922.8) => 1.03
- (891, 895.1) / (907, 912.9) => 1.03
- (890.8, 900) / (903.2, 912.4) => 1.02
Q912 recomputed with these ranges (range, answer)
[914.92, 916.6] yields 26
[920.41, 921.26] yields 24.8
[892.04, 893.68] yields 25.6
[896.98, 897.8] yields 25.8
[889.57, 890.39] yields 25.7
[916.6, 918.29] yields 25.3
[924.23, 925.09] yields 25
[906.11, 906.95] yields 25.5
